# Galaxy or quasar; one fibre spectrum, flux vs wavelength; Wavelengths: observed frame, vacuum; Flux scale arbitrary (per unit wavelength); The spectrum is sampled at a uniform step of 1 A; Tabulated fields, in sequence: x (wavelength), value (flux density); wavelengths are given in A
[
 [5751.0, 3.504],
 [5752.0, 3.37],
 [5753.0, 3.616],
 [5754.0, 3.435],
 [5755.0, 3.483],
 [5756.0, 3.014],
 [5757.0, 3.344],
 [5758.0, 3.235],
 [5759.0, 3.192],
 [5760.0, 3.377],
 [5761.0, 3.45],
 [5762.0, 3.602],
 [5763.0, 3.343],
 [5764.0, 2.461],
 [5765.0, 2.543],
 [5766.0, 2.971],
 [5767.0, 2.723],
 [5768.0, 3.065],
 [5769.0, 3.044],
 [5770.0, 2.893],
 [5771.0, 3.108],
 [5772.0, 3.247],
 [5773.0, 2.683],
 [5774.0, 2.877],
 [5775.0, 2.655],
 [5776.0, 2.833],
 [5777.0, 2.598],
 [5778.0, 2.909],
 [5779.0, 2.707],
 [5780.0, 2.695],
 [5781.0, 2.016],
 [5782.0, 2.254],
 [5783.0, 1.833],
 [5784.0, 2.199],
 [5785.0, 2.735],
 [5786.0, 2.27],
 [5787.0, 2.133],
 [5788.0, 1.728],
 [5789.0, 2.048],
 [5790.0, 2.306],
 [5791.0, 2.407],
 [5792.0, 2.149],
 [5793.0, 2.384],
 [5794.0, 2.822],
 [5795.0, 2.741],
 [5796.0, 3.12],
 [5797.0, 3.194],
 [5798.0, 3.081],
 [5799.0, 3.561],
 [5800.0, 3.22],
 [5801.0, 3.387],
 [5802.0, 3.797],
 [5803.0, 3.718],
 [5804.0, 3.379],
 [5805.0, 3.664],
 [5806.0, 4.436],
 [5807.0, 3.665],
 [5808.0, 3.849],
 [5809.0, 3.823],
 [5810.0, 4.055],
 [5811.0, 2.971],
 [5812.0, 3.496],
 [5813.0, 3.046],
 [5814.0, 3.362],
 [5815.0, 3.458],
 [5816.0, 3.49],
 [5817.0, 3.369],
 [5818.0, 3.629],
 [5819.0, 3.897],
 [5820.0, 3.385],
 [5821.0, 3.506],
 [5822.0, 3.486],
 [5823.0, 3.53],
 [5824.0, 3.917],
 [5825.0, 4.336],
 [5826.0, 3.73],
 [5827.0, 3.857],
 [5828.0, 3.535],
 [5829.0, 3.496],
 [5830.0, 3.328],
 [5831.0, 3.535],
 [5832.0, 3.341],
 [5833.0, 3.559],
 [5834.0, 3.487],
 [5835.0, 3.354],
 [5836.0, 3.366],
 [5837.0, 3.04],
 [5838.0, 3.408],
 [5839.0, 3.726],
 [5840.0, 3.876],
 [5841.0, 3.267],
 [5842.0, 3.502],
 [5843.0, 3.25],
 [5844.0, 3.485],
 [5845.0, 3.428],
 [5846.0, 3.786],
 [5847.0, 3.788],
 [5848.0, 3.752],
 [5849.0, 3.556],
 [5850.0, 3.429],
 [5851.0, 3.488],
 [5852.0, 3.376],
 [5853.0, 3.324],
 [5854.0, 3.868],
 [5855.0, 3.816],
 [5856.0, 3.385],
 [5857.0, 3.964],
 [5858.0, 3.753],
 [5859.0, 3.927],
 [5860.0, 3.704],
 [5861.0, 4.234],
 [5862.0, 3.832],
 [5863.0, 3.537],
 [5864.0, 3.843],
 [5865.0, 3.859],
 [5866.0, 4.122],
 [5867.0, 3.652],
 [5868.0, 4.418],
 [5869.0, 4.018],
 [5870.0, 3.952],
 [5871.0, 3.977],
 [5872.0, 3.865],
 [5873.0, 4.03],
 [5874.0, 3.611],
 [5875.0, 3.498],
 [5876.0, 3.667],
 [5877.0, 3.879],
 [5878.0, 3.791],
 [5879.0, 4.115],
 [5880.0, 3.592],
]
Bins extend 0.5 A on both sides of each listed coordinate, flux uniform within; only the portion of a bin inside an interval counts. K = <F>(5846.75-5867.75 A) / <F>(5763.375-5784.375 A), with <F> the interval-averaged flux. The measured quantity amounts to 1.39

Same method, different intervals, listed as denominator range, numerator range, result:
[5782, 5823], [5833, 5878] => 1.18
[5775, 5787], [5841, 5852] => 1.44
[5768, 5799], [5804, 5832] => 1.38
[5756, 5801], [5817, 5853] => 1.28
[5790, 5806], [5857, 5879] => 1.24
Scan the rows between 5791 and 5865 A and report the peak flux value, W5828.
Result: 4.436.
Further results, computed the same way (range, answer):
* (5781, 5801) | 3.561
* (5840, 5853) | 3.876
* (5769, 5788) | 3.247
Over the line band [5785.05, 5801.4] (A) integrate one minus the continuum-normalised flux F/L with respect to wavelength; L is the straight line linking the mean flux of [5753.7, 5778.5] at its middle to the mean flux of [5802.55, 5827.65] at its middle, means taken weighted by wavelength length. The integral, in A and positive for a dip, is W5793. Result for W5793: 3.5 A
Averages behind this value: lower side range 3.04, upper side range 3.64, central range 2.66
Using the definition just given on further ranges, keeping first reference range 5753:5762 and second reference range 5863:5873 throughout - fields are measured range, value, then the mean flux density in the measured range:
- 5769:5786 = 4.0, 2.64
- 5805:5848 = 1.7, 3.57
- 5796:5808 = 0.1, 3.55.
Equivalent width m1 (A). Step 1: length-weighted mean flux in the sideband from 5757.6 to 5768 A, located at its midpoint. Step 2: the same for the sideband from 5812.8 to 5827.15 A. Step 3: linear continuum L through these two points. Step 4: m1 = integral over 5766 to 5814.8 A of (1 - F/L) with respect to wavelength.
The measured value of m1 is 5.94 A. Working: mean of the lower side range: 3.09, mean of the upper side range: 3.61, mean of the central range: 2.94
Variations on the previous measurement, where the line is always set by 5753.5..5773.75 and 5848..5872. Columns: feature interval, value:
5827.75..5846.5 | 0.8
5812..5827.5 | -0.4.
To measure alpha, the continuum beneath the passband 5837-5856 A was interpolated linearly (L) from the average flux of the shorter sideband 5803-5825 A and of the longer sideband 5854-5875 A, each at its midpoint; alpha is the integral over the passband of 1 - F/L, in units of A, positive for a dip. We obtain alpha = 1.2 A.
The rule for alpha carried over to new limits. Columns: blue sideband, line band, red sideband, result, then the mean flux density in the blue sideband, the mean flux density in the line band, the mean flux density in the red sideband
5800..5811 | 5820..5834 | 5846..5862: 0.36 A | 3.72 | 3.61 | 3.7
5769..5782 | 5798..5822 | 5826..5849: -2.90 A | 2.76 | 3.56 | 3.51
